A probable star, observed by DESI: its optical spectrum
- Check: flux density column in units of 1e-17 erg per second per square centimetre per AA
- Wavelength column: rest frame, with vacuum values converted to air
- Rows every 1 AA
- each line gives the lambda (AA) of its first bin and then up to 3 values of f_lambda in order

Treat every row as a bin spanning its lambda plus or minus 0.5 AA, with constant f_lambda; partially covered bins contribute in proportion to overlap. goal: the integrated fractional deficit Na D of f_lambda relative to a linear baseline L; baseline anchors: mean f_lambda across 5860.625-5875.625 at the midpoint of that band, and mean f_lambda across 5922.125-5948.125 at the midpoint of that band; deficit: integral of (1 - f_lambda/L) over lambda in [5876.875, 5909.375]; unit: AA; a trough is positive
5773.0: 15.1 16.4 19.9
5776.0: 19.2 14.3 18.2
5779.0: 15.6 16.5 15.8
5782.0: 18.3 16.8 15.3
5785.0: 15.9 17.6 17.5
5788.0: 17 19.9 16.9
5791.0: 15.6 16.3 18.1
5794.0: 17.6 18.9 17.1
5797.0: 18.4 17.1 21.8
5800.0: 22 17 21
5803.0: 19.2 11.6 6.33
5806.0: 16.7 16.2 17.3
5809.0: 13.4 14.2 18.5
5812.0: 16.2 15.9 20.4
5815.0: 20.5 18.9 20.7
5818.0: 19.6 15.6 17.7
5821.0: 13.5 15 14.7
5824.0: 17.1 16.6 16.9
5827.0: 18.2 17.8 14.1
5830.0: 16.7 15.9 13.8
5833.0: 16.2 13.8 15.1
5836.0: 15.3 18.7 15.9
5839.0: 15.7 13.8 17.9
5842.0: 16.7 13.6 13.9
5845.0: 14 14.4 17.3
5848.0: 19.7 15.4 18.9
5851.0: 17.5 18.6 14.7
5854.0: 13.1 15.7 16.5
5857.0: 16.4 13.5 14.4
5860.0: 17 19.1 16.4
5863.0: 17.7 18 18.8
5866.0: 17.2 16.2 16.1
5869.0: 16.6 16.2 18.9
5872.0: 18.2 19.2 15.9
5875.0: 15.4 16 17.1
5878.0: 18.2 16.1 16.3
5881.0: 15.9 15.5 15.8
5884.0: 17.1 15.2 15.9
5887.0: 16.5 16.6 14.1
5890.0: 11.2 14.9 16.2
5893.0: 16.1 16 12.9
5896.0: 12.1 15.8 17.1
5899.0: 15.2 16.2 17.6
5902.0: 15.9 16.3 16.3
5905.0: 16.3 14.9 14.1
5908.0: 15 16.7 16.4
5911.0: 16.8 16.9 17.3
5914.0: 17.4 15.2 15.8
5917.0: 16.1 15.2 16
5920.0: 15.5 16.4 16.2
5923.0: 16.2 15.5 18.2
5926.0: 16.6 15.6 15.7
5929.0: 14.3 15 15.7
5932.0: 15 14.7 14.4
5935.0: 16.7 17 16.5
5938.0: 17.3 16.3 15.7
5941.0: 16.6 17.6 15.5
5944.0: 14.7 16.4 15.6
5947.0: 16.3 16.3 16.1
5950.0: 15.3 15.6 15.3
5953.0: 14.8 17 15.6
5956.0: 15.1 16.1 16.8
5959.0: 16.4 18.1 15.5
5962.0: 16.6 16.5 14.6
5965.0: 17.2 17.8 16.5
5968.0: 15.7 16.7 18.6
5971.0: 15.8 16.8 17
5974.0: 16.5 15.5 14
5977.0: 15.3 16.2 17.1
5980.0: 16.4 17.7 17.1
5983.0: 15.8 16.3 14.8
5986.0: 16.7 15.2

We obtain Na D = 2.2 AA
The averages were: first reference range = 17.3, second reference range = 16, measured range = 15.6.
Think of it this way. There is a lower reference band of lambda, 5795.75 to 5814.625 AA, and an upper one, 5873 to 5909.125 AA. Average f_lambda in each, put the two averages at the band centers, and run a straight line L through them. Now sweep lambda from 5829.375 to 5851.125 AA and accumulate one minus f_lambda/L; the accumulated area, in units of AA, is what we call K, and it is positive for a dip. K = 0.69 AA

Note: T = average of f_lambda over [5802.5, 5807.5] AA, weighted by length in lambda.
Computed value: 14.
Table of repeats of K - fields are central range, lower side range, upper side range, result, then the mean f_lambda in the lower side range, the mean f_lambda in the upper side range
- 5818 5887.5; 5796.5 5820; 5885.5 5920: 1.0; 17.3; 15.7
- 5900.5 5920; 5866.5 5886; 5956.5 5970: 0.6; 16.6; 16.6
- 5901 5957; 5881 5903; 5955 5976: -0.1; 15.5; 16.4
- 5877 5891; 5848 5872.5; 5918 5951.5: 0.7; 16.8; 15.9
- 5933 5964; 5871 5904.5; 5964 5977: 0.4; 15.9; 16.4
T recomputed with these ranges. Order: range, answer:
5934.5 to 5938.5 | 16.9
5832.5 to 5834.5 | 15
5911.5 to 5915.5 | 16.7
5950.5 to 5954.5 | 15.7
